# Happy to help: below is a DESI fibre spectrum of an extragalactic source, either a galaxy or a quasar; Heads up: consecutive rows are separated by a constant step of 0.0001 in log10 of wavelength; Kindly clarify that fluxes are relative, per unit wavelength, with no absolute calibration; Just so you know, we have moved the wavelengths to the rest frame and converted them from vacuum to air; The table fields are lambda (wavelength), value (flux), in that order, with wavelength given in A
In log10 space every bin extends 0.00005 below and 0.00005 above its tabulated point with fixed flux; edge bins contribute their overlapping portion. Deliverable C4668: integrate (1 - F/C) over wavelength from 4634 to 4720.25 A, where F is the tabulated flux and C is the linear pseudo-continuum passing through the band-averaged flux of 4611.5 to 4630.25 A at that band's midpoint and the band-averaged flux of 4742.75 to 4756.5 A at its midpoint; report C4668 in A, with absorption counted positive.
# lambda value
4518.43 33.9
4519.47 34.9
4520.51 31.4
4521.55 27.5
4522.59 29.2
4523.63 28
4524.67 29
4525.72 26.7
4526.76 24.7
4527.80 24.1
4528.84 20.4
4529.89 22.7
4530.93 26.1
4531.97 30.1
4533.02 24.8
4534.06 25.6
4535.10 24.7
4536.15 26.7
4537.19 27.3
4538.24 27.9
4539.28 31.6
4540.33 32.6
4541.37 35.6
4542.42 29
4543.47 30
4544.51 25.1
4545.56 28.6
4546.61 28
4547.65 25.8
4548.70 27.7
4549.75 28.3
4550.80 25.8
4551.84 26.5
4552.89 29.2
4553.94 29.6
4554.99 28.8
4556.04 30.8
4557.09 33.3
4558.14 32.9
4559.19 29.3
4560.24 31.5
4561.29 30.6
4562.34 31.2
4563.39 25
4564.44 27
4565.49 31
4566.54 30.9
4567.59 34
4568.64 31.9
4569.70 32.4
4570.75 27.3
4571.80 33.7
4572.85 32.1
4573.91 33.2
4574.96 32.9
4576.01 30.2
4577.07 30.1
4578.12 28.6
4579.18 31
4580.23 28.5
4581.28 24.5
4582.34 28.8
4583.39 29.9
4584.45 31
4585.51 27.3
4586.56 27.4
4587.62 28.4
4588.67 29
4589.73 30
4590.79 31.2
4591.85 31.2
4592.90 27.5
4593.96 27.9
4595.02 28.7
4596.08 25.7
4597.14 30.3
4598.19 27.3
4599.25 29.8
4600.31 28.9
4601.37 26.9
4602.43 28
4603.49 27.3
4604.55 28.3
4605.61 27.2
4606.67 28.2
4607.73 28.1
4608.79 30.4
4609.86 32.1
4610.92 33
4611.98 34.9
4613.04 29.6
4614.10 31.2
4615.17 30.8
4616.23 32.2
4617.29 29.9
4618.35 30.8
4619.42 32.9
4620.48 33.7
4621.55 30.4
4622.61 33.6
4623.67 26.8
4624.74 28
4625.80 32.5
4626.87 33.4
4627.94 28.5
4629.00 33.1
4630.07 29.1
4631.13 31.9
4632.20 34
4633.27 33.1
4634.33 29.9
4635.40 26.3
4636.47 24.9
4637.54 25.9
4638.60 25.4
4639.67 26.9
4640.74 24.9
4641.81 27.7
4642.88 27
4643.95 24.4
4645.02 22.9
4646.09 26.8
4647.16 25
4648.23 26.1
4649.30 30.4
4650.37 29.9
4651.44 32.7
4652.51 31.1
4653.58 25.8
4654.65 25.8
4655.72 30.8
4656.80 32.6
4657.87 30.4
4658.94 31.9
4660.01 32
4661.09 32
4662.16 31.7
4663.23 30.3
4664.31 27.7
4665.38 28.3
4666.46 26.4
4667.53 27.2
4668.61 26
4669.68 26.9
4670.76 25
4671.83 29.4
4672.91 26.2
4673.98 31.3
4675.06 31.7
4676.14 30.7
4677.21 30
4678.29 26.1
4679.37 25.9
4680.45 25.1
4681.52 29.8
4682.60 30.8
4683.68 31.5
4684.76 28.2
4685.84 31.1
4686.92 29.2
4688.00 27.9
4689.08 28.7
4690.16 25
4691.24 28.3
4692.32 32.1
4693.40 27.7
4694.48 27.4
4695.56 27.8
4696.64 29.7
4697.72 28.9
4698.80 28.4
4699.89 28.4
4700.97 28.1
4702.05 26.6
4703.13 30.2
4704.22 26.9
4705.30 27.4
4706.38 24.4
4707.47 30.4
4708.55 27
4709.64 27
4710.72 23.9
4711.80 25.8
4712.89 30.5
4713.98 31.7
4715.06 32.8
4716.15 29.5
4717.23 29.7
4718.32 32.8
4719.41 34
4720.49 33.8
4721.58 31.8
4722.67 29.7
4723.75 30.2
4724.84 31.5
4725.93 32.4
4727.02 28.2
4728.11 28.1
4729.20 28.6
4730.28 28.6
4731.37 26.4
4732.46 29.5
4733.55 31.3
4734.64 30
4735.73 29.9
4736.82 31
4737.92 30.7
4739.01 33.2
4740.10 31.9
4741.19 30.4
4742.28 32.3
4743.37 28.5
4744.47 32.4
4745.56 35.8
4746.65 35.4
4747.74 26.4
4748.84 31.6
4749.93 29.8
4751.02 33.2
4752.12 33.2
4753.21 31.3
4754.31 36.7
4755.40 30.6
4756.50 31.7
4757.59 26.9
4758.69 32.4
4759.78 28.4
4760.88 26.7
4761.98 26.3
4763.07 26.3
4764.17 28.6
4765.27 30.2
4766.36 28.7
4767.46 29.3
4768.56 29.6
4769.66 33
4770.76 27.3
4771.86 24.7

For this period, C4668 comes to 8.5 A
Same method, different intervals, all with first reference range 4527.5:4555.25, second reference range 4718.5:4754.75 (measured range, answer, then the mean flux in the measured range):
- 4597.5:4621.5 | -1.07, 30.1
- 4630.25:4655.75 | 1.34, 27.9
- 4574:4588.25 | -0.50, 29.3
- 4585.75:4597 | -0.11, 28.7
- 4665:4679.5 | 0.95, 28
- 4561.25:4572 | -0.91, 30.4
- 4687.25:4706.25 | 1.42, 28.1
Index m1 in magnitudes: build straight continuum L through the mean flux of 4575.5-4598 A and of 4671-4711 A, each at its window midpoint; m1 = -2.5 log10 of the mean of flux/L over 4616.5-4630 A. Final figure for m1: -0.086 mag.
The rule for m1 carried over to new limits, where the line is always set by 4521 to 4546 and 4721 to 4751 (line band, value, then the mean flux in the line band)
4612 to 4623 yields -0.10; 31.6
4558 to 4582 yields -0.09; 30.4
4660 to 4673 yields 0.05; 28.3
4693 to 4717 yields 0.07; 28.2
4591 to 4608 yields 0.01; 28.3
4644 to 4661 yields 0.02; 28.9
